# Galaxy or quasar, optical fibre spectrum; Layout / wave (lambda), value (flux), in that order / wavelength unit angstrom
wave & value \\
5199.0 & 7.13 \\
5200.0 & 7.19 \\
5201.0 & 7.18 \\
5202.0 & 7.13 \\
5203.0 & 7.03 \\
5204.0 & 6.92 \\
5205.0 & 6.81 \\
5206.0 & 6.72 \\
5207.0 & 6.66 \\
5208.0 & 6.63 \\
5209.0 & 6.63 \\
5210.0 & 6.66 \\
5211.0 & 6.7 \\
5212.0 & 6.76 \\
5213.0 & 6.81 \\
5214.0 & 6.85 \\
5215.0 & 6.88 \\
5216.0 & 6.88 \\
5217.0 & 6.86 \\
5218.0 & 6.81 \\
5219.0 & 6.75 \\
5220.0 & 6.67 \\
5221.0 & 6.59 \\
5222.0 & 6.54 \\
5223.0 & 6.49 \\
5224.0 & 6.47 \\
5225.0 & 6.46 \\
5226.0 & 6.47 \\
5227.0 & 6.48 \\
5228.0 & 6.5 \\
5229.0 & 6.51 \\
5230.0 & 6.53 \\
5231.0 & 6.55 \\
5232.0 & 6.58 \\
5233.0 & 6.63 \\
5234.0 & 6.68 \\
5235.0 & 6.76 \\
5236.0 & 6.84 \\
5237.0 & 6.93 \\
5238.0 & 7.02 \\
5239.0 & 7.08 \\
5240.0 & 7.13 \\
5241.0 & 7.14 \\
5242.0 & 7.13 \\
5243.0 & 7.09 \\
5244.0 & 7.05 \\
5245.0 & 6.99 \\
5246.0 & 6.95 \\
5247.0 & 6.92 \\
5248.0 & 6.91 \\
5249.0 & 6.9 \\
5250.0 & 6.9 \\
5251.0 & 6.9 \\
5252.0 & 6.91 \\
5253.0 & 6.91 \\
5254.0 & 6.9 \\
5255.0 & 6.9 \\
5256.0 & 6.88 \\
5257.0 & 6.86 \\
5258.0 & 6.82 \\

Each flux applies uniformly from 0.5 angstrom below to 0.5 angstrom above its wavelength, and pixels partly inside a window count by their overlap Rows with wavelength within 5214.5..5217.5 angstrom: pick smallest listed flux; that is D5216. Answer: 6.86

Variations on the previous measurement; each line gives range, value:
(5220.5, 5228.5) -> 6.46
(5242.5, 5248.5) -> 6.91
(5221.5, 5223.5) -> 6.49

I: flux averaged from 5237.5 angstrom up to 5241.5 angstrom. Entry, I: 7.09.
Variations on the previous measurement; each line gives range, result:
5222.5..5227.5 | 6.47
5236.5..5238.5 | 6.97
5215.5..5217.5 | 6.87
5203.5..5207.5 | 6.78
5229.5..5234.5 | 6.59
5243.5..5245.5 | 7.02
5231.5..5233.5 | 6.61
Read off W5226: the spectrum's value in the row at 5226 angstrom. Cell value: 6.47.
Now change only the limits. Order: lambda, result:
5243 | 7.09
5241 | 7.14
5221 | 6.59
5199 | 7.13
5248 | 6.91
